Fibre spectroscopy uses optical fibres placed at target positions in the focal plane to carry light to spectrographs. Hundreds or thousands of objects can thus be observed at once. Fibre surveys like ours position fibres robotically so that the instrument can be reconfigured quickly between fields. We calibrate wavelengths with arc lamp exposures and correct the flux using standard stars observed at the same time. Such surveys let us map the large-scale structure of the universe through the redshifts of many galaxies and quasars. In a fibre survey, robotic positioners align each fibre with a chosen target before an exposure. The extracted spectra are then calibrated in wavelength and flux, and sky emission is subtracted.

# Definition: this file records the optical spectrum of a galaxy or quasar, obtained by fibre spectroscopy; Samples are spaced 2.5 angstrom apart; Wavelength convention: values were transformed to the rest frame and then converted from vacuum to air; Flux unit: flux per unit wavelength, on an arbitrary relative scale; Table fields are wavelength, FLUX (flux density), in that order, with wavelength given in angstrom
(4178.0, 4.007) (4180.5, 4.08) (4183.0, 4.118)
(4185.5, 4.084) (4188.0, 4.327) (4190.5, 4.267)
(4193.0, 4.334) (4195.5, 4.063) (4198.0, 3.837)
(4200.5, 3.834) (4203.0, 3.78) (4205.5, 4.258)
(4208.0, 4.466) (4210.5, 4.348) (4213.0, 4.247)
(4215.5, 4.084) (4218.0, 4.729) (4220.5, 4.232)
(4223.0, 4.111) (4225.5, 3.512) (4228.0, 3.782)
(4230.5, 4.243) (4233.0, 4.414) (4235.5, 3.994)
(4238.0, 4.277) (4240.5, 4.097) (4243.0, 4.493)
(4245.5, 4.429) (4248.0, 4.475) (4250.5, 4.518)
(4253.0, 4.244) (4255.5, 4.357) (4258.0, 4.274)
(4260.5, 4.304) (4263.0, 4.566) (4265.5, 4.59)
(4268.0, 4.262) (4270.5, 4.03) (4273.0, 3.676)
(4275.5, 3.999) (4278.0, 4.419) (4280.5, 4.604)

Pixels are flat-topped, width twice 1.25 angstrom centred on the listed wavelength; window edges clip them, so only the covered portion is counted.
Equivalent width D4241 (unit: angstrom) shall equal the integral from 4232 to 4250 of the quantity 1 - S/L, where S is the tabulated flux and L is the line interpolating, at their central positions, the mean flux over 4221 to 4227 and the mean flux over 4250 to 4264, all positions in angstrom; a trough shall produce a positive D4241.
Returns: -0.9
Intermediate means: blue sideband 3.86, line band 4.32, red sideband 4.37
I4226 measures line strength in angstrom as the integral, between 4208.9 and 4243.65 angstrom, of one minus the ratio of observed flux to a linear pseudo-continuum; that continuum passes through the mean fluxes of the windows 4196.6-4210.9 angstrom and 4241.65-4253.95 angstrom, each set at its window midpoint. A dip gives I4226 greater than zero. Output 0.6 angstrom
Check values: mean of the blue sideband 4.07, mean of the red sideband 4.43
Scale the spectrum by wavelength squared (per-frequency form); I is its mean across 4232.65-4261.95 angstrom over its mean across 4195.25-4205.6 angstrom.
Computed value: 1.13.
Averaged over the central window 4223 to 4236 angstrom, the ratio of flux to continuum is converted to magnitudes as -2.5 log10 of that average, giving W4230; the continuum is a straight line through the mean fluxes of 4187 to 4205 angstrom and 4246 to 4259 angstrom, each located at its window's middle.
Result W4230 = 0.07 mag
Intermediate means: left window 4.07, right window 4.38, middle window 4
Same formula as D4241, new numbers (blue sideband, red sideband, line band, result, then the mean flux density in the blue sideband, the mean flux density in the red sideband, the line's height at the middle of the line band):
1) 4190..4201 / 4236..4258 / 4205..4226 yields -0.4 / 4.07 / 4.34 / 4.18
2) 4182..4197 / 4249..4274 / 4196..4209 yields 0.6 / 4.19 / 4.29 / 4.21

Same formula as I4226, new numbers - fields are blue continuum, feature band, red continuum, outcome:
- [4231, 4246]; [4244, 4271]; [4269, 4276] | -2.1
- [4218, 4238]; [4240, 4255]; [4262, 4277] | -0.9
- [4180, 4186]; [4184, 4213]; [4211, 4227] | -0.2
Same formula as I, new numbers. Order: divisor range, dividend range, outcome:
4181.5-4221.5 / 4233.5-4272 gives 1.06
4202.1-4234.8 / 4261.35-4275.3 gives 1.03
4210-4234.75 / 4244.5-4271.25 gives 1.07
